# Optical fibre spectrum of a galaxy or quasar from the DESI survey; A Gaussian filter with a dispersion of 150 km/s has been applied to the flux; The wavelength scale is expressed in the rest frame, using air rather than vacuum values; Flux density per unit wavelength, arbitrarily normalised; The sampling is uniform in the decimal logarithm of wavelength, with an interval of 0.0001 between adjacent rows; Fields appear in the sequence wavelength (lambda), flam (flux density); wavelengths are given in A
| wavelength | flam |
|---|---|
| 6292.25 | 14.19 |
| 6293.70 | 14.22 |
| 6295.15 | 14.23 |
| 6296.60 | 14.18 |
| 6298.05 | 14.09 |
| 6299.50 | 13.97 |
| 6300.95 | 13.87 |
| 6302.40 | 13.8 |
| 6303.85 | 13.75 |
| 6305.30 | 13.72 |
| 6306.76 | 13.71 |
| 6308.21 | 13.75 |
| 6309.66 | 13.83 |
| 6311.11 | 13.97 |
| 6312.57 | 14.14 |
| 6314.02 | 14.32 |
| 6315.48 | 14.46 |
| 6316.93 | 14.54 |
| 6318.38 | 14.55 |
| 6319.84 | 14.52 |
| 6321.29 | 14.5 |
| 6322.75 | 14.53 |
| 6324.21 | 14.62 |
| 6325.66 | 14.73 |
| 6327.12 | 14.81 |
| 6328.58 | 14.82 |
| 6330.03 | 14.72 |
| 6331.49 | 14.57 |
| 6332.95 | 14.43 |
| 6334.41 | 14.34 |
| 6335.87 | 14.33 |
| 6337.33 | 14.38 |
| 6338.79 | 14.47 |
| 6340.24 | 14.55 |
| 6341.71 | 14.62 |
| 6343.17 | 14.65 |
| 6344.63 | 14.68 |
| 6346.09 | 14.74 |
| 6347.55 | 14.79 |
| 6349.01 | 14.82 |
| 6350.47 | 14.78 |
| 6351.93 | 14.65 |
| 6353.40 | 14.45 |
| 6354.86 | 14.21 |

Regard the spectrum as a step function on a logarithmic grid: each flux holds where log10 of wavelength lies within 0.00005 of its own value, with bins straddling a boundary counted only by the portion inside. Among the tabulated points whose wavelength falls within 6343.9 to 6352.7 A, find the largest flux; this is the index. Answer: 14.82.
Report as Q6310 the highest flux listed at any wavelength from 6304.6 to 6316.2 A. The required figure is 14.46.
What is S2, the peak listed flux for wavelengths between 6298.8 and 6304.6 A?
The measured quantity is 13.97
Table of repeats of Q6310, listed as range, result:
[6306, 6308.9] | 13.75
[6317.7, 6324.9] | 14.62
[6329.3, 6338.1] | 14.72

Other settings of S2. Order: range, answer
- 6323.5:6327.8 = 14.81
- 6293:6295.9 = 14.23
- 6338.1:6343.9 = 14.65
